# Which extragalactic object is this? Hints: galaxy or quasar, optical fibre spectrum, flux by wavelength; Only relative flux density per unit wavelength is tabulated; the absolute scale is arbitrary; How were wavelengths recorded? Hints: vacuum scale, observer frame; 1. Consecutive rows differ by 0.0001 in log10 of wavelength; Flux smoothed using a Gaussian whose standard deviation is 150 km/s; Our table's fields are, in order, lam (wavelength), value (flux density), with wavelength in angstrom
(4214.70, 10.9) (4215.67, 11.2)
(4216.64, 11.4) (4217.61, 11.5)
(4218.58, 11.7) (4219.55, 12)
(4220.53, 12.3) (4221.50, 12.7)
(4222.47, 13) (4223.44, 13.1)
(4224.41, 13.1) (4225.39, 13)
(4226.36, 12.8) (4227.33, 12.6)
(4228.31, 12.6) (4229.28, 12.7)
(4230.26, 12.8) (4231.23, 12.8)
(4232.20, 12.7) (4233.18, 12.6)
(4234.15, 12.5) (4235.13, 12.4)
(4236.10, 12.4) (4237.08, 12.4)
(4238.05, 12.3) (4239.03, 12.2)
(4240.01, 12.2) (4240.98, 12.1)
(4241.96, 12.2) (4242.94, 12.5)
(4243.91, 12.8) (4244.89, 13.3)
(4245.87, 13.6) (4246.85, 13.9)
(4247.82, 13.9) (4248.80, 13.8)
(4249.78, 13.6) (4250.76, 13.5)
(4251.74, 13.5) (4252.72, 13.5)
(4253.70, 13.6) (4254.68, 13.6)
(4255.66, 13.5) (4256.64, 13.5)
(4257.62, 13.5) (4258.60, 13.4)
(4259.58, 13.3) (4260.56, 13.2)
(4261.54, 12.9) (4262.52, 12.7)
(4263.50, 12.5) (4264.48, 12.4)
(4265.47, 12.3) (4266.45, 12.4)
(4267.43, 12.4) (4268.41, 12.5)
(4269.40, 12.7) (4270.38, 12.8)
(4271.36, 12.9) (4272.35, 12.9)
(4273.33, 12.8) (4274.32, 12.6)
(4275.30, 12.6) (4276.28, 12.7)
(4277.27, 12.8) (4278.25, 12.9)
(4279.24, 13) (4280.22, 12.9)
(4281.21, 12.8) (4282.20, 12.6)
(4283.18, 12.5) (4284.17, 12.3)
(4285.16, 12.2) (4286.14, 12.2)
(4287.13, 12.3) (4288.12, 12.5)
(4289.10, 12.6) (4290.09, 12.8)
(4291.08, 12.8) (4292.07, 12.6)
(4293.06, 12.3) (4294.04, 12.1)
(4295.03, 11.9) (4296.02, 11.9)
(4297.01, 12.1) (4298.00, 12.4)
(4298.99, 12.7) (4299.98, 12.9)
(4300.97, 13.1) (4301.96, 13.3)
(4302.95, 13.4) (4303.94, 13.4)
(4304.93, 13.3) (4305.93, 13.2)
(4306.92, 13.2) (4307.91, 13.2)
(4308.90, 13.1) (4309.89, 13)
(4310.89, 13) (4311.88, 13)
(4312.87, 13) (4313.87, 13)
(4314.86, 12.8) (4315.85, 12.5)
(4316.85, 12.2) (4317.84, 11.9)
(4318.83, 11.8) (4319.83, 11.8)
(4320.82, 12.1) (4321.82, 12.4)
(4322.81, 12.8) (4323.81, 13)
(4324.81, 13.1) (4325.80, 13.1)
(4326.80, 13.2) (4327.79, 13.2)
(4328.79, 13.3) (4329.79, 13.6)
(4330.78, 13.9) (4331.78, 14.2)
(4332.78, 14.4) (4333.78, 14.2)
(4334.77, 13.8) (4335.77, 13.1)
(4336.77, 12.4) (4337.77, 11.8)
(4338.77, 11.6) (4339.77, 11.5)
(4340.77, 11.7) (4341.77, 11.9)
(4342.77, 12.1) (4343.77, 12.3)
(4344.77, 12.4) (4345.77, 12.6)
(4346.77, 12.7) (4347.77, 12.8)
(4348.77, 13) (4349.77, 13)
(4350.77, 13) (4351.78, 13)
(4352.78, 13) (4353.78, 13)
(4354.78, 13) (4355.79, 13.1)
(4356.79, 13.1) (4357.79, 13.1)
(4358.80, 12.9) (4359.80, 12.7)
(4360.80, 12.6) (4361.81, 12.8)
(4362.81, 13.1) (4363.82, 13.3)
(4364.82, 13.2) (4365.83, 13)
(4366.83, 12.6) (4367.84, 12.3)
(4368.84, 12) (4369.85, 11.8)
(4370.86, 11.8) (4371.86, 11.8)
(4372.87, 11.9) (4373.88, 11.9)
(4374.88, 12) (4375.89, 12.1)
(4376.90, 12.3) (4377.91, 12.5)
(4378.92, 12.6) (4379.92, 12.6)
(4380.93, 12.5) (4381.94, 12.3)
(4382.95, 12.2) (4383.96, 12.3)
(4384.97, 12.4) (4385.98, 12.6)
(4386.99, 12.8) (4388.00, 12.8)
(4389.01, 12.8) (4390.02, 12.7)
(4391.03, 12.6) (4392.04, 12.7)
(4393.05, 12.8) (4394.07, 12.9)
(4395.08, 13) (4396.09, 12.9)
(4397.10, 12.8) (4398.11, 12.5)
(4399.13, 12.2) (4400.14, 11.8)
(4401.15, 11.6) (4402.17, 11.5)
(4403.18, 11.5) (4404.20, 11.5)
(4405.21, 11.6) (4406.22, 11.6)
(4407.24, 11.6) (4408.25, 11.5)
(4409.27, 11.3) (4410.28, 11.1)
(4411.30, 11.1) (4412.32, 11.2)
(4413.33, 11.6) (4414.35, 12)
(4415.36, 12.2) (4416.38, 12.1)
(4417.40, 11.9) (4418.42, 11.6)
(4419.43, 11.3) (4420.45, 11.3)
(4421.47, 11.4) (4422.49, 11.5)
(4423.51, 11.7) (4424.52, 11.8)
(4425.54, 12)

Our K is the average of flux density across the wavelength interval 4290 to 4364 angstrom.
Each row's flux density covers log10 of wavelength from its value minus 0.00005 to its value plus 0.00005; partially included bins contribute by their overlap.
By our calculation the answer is 12.8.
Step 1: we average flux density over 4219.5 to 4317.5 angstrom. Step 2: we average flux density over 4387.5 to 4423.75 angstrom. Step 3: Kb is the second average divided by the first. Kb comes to 0.9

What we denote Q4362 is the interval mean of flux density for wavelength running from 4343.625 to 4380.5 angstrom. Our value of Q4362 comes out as 12.6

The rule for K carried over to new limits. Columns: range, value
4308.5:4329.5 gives 12.7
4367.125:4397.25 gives 12.4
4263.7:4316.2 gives 12.7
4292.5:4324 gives 12.7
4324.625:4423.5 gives 12.4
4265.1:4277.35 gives 12.6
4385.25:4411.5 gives 12.2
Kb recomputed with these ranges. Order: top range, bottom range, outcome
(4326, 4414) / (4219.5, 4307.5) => 0.98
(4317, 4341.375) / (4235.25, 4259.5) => 0.98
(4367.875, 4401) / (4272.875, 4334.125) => 0.97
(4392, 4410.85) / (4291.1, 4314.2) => 0.94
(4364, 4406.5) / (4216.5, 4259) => 0.96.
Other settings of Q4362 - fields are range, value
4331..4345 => 12.7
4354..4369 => 12.9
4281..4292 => 12.5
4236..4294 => 12.8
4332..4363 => 12.8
